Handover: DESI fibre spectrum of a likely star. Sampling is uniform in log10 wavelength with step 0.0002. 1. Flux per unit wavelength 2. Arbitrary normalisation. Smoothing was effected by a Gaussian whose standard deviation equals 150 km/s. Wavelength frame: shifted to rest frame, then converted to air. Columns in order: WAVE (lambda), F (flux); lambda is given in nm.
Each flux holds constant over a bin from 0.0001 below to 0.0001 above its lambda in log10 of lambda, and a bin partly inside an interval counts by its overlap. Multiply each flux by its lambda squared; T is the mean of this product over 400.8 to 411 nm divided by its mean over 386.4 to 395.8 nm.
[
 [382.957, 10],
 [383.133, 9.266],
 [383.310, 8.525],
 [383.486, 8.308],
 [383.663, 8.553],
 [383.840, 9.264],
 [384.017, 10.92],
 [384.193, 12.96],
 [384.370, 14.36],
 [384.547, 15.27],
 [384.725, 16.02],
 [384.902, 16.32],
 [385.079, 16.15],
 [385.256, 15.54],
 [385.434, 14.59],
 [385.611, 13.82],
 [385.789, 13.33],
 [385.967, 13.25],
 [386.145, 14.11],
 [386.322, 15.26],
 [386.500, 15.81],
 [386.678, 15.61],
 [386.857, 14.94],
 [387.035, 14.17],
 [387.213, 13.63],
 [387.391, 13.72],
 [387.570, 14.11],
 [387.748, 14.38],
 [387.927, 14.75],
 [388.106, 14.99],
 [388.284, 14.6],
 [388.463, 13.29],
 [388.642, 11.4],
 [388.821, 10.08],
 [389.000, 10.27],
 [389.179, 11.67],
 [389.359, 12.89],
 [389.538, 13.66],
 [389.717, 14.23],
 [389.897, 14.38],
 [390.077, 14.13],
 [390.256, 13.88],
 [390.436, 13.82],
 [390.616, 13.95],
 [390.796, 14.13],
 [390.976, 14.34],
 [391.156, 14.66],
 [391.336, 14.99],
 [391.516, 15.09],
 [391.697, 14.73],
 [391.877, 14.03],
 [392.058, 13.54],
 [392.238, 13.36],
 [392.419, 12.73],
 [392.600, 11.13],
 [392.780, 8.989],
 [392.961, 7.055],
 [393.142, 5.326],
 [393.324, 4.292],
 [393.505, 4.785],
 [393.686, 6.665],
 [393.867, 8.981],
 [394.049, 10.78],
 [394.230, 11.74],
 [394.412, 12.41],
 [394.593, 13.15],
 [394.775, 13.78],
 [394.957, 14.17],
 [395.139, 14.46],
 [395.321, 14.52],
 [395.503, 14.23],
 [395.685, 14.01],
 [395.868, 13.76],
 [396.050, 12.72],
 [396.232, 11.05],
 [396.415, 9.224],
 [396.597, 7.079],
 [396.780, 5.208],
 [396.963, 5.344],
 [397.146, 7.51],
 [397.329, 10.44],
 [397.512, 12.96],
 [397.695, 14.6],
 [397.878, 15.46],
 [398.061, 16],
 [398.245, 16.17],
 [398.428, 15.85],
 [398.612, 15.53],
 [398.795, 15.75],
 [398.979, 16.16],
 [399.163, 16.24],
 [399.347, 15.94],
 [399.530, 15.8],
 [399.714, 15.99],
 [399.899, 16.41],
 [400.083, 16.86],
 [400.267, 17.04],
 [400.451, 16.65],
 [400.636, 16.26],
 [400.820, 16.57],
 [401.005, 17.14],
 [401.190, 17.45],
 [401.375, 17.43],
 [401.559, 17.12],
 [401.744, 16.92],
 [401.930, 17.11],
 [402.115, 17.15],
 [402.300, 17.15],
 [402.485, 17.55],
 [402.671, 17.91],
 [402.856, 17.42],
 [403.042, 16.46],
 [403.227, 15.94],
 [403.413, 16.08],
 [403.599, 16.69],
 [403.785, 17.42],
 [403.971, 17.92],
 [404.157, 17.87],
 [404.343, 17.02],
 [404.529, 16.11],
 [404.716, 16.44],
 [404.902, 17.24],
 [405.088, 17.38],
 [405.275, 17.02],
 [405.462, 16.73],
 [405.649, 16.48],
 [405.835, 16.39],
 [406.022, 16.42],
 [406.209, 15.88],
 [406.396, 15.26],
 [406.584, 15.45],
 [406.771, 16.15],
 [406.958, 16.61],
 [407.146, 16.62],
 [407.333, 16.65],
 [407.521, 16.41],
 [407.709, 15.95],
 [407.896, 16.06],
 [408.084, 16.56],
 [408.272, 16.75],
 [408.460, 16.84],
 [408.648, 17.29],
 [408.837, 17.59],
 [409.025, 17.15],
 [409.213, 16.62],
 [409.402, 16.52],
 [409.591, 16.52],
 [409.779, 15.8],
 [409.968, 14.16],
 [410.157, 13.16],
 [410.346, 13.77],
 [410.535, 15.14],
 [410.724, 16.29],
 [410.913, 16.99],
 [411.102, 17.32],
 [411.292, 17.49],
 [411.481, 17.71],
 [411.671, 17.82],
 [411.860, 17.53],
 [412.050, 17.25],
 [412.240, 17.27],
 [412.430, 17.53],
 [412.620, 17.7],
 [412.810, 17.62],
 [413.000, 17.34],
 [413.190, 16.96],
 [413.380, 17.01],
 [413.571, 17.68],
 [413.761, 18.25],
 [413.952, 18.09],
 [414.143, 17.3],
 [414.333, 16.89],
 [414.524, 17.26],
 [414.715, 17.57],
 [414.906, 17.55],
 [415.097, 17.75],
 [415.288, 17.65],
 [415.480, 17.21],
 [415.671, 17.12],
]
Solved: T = 1.4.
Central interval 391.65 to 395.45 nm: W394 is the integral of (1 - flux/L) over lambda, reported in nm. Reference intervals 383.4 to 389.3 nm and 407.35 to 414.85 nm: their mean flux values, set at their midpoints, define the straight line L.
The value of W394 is 0.917 nm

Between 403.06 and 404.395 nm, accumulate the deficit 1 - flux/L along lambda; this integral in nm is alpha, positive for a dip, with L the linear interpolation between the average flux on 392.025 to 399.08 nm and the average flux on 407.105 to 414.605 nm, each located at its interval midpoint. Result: -0.24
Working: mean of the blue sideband 11.6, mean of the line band 17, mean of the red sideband 16.8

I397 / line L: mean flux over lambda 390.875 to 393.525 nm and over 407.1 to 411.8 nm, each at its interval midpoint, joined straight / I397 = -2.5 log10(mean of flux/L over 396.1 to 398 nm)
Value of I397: 0.27 mag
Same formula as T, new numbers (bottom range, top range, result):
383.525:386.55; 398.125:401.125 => 1.28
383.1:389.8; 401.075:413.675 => 1.40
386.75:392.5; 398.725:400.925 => 1.25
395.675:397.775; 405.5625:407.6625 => 1.68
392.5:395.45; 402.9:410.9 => 1.71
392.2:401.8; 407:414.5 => 1.38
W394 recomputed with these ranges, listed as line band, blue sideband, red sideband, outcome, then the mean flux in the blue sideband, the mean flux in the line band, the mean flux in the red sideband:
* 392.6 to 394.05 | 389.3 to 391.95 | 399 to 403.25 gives 0.755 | 14.2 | 7.13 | 16.8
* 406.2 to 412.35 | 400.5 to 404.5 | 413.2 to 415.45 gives 0.328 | 17.1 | 16.4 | 17.5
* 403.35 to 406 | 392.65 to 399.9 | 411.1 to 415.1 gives -0.394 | 12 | 16.9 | 17.5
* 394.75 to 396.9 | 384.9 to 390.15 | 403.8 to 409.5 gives 0.458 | 13.9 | 11.9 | 16.7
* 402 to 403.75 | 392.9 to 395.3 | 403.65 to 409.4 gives -0.267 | 9.99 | 16.9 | 16.7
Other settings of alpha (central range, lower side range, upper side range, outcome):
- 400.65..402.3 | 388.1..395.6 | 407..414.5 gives -0.29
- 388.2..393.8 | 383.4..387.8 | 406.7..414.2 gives 0.94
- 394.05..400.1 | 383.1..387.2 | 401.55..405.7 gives 0.95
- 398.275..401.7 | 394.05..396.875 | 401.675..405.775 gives -0.40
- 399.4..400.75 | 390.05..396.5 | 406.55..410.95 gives -0.25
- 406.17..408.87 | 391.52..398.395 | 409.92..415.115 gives -0.18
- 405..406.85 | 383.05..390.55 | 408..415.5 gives -0.03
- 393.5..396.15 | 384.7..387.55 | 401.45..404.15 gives 0.62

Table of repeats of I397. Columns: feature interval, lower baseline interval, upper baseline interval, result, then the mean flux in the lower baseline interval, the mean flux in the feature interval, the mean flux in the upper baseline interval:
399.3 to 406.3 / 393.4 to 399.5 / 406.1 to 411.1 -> -0.18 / 12.3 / 16.8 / 16.1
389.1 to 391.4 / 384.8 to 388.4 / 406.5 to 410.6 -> 0.07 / 14.7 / 13.9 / 16.1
